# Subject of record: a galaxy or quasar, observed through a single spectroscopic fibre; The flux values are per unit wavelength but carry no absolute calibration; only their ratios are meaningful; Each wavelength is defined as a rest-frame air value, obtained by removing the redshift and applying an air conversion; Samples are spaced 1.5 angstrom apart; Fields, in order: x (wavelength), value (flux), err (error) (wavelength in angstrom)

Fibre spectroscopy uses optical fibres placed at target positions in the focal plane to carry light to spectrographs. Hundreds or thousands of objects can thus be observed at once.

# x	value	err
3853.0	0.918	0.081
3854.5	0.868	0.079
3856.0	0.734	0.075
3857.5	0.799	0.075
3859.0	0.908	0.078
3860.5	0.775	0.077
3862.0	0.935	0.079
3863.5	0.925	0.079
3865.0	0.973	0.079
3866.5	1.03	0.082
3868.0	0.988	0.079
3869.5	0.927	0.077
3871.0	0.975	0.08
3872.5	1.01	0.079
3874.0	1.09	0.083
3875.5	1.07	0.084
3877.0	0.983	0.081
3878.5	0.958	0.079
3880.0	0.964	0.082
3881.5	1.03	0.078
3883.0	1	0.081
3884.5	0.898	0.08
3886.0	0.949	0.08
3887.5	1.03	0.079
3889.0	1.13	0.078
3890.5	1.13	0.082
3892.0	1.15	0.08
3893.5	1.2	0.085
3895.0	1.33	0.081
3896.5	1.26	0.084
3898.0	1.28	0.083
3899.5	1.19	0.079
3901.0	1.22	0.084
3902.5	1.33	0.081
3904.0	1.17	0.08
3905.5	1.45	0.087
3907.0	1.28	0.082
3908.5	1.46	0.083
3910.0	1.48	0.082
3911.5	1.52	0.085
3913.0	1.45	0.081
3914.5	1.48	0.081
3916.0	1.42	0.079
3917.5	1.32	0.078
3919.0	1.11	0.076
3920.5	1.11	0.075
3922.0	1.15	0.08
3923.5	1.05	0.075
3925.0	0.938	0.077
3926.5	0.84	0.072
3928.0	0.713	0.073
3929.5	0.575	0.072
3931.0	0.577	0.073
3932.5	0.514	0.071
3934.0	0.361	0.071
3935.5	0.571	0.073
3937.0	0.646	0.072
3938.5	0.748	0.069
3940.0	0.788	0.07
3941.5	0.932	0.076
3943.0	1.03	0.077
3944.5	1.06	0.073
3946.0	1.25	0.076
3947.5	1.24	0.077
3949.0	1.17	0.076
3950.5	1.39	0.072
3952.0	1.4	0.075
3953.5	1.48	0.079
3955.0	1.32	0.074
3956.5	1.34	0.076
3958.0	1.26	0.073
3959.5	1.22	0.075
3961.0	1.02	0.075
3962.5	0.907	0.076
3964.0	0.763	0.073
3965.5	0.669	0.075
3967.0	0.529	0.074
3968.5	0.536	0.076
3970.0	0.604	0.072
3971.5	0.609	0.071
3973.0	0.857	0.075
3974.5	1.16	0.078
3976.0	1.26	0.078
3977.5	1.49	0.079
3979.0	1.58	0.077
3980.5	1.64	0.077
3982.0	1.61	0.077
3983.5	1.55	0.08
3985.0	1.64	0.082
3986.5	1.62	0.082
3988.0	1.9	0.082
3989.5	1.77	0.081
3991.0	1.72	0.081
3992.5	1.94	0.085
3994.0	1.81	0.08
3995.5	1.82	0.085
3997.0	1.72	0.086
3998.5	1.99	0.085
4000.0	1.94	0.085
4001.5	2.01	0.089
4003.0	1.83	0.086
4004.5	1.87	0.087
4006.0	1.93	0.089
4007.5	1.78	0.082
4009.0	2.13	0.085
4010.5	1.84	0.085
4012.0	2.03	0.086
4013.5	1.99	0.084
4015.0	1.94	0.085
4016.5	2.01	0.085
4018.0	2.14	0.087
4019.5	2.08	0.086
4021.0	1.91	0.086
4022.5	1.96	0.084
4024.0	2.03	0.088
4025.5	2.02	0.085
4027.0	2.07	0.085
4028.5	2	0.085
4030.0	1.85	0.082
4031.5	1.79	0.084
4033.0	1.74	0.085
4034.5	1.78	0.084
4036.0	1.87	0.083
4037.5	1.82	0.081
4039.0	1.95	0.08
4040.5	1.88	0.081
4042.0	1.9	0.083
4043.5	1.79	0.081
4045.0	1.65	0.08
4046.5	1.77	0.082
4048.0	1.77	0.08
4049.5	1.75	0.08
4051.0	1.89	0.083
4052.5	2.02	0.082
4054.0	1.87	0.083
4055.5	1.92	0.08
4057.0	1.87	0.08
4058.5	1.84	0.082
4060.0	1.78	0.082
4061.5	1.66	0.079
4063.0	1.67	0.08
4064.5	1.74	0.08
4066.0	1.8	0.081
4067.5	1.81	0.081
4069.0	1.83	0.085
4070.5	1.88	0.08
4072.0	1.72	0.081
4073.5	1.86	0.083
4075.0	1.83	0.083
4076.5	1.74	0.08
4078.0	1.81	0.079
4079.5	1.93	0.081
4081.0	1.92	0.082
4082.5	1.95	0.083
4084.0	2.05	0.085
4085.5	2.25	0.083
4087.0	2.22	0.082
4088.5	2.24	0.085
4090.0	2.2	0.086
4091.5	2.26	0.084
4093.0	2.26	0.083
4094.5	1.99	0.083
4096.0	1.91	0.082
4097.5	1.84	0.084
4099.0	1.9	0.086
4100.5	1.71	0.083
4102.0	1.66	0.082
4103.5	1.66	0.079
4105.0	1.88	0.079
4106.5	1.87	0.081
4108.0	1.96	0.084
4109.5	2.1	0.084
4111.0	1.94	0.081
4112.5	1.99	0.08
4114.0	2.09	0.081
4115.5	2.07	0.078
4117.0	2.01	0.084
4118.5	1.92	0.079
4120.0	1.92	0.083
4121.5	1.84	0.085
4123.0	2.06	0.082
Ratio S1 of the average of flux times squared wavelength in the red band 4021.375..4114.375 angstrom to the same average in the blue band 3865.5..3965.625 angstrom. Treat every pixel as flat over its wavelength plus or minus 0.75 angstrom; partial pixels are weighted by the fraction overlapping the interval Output 1.90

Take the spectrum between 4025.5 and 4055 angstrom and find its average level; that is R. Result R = 1.86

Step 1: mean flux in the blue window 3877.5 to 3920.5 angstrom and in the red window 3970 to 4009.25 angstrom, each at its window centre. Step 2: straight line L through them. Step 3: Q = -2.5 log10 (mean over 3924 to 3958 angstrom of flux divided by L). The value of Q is 0.430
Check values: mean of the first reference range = 1.22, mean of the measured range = 0.957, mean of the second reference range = 1.63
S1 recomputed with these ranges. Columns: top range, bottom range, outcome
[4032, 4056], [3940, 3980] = 1.78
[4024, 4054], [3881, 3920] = 1.61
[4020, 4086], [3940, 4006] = 1.42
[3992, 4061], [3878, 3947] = 1.88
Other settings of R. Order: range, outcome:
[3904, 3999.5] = 1.2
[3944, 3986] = 1.17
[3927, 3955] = 0.924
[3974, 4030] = 1.83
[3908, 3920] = 1.4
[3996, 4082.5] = 1.88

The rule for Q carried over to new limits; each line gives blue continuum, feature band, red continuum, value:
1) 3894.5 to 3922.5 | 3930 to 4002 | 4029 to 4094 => 0.26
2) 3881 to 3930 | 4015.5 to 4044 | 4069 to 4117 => -0.14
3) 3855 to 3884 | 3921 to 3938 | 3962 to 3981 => 0.30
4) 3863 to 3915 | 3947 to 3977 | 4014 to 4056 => 0.41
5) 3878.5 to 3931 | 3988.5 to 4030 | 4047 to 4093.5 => -0.18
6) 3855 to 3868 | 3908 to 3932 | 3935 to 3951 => -0.18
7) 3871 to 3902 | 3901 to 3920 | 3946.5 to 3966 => -0.21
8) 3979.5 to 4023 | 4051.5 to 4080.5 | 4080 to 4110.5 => 0.07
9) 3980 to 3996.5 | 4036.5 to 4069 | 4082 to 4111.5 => 0.04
